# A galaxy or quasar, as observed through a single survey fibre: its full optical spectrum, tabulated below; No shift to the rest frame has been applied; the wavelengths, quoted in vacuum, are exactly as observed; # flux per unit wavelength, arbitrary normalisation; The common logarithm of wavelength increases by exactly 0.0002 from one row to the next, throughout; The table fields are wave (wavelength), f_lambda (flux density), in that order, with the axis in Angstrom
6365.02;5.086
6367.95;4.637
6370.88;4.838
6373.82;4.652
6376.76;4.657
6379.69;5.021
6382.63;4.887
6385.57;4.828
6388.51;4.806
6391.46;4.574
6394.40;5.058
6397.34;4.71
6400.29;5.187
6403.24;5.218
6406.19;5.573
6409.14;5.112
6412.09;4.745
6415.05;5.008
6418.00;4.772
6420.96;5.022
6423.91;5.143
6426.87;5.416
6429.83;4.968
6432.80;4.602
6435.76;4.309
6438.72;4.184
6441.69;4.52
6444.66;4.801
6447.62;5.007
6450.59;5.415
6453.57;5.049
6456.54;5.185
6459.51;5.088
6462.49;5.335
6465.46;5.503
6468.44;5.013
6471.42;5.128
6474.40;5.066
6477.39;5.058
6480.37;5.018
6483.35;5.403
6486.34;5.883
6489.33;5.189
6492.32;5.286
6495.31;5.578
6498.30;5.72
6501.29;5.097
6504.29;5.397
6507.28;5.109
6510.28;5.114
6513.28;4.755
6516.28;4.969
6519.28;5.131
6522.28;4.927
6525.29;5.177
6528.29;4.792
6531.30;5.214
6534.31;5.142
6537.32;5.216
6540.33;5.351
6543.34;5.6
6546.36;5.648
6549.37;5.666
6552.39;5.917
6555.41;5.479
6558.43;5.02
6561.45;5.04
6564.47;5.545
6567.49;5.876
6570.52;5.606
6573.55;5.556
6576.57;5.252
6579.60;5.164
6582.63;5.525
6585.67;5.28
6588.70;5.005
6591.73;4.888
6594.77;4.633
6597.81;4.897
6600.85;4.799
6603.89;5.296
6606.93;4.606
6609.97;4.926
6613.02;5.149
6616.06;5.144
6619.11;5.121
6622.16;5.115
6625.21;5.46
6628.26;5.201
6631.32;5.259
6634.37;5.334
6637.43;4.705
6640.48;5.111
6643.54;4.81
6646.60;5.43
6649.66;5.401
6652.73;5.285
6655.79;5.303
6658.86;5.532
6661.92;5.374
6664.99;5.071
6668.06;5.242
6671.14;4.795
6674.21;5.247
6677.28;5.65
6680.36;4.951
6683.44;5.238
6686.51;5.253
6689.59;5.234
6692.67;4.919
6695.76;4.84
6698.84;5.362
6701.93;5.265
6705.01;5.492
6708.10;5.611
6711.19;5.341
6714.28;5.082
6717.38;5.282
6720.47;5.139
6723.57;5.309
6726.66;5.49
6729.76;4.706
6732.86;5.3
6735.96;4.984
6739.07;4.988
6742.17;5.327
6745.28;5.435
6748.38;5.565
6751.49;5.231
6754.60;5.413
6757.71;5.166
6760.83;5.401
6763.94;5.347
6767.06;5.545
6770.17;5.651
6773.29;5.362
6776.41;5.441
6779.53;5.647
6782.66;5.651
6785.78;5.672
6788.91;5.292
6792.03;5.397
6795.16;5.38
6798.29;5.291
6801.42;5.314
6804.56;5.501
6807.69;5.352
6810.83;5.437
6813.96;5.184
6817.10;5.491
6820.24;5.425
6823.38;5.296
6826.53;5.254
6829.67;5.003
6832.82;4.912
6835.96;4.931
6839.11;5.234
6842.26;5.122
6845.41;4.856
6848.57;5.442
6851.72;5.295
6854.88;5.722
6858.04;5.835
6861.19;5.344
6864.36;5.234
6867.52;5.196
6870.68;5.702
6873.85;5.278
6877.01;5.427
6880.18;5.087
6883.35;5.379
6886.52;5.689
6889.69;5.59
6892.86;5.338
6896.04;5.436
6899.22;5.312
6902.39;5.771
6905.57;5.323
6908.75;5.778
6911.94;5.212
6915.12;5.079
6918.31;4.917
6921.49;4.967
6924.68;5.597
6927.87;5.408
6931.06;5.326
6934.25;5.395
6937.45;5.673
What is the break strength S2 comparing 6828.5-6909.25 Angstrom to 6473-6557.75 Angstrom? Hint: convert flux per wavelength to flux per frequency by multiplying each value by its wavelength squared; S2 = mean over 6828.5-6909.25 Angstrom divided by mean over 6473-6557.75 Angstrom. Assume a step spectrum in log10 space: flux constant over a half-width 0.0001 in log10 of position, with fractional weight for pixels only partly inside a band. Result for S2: 1.13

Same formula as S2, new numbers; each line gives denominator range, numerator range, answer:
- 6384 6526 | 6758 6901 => 1.19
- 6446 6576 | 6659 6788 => 1.07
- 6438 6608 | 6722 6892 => 1.12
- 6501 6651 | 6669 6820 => 1.08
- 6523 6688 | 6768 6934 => 1.10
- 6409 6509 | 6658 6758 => 1.11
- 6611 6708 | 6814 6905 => 1.09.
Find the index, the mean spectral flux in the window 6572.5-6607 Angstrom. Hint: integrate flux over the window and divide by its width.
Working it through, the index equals 5.09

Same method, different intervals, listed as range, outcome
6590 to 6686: 5.13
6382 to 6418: 4.97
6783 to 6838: 5.31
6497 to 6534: 5.11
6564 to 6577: 5.6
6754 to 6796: 5.46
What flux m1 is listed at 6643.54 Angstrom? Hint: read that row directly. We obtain 4.81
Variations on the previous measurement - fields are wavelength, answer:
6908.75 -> 5.778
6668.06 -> 5.242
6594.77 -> 4.633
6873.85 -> 5.278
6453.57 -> 5.049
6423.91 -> 5.143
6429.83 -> 4.968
